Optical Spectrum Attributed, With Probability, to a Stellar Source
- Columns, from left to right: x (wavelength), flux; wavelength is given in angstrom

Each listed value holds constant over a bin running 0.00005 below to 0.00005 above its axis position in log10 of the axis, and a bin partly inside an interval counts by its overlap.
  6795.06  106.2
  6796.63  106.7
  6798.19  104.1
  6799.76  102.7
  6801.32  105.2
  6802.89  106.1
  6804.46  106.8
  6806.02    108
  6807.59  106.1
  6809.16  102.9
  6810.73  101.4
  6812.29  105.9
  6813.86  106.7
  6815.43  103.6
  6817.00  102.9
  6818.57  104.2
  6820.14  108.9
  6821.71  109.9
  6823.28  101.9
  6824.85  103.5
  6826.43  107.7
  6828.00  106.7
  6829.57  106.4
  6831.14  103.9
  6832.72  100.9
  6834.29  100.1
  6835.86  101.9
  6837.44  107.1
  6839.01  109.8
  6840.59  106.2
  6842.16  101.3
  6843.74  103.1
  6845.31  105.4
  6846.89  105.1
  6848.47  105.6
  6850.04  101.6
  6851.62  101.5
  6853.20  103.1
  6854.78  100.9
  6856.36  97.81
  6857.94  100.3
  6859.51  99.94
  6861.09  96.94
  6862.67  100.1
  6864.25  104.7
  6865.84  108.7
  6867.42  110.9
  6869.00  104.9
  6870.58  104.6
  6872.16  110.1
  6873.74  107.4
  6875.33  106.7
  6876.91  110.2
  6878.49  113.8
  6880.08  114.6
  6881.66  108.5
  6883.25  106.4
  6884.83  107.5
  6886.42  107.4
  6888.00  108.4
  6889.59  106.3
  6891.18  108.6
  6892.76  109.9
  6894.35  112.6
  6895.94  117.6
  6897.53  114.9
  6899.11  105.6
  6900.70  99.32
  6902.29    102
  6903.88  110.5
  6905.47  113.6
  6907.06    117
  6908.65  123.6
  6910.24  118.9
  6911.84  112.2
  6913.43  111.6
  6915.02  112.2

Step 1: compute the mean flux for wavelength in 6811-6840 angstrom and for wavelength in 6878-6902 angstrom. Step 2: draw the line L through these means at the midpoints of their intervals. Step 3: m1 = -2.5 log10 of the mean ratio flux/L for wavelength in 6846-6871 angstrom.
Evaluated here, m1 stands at 0.04 mag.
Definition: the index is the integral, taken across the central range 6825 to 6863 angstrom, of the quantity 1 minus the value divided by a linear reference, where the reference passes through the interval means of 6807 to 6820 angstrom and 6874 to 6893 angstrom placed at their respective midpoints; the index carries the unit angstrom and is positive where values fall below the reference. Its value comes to 1.2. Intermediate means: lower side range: 104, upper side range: 109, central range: 103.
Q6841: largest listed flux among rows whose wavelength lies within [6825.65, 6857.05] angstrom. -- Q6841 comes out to 109.8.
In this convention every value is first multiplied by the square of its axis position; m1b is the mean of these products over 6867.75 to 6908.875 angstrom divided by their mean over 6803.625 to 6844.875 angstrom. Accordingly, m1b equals 1.1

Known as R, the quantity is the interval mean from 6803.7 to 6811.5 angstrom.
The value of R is 105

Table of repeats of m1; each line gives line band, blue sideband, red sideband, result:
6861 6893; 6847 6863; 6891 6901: -0.02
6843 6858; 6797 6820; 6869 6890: 0.05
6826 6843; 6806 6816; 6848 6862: -0.02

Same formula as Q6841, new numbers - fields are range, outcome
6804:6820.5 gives 108.9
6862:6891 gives 114.6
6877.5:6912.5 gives 123.6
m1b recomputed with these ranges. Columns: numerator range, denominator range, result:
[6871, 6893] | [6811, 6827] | 1.05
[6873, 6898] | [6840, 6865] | 1.09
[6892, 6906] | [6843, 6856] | 1.08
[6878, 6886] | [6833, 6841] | 1.06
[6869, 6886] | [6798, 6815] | 1.06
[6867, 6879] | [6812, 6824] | 1.04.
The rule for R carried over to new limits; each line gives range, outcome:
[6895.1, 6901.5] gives 109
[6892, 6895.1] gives 111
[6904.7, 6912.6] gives 117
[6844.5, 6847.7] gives 105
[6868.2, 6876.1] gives 107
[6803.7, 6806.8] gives 108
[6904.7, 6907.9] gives 115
